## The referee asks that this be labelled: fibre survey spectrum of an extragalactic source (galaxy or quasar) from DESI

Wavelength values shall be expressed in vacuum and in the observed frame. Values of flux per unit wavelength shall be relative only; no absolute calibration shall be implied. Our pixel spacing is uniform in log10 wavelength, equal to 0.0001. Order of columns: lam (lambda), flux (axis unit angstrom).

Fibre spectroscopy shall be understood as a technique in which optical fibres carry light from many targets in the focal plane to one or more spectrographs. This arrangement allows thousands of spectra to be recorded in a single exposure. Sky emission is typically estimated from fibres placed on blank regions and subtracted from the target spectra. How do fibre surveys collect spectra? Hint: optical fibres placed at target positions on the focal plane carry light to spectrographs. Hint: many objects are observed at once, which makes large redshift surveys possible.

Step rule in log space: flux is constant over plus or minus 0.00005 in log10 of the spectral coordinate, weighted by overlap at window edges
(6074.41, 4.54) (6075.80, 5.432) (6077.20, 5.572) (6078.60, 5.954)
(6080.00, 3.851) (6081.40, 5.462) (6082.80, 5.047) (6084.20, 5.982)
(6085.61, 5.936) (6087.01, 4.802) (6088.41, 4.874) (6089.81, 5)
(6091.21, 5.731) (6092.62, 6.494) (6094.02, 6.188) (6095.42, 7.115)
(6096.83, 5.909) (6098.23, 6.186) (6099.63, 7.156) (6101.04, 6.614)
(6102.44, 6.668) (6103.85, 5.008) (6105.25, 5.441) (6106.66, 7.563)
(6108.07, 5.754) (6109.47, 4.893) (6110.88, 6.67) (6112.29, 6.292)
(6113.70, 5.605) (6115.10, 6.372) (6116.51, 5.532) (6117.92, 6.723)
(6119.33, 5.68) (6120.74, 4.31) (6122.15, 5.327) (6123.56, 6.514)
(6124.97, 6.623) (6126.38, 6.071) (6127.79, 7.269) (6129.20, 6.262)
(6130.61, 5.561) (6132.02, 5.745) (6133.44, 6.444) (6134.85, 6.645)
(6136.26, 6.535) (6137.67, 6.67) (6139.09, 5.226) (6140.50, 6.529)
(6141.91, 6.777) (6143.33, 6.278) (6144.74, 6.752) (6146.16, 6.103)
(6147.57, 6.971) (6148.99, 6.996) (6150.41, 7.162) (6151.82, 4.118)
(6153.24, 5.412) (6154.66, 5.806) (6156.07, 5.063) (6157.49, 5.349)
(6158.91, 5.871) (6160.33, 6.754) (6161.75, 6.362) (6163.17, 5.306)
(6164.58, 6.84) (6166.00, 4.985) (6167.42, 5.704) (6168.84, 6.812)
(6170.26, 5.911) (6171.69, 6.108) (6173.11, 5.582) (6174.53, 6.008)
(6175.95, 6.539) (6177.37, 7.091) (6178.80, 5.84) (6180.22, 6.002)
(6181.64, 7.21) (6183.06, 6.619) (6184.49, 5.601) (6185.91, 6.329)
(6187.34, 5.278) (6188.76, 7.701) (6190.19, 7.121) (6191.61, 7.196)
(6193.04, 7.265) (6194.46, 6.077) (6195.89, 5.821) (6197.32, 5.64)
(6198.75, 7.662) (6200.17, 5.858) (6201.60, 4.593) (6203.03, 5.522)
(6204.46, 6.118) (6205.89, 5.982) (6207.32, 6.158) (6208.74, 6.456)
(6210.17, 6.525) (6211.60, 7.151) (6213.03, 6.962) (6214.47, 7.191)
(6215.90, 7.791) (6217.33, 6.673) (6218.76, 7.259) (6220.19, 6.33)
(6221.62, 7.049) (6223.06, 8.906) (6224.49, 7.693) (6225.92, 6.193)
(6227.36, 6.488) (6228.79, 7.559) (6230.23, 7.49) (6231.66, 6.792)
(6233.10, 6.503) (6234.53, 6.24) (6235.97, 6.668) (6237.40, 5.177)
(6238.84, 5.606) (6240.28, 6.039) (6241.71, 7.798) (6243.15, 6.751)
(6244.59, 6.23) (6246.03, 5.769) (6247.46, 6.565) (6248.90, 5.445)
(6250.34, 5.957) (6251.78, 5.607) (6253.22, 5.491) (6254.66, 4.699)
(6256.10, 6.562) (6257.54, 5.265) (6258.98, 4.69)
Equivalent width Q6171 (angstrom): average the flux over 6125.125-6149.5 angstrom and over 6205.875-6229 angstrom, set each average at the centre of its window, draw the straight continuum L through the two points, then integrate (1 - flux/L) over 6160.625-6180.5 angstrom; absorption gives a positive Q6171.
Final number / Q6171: 1.6 angstrom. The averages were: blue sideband 6.4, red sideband 6.98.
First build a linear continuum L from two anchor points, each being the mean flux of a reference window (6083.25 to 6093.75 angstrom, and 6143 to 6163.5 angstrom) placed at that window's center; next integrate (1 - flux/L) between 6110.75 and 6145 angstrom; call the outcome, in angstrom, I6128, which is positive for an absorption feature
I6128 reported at -1.9 angstrom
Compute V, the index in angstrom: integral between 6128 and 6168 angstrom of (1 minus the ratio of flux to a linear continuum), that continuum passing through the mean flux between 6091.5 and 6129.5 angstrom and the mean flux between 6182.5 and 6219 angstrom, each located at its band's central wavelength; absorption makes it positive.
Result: 1.2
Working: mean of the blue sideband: 6.15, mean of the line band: 6.1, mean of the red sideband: 6.47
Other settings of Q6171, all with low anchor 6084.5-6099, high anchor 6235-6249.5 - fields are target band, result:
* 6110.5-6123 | 0.2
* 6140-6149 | -1.0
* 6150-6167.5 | 0.8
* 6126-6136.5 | -0.7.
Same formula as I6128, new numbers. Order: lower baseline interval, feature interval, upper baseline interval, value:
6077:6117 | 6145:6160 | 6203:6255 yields 0.5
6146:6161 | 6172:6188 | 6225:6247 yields -0.2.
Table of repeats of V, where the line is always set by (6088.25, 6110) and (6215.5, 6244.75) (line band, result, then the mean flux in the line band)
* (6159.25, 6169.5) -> 0.6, 6.1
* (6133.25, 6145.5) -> -0.2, 6.43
